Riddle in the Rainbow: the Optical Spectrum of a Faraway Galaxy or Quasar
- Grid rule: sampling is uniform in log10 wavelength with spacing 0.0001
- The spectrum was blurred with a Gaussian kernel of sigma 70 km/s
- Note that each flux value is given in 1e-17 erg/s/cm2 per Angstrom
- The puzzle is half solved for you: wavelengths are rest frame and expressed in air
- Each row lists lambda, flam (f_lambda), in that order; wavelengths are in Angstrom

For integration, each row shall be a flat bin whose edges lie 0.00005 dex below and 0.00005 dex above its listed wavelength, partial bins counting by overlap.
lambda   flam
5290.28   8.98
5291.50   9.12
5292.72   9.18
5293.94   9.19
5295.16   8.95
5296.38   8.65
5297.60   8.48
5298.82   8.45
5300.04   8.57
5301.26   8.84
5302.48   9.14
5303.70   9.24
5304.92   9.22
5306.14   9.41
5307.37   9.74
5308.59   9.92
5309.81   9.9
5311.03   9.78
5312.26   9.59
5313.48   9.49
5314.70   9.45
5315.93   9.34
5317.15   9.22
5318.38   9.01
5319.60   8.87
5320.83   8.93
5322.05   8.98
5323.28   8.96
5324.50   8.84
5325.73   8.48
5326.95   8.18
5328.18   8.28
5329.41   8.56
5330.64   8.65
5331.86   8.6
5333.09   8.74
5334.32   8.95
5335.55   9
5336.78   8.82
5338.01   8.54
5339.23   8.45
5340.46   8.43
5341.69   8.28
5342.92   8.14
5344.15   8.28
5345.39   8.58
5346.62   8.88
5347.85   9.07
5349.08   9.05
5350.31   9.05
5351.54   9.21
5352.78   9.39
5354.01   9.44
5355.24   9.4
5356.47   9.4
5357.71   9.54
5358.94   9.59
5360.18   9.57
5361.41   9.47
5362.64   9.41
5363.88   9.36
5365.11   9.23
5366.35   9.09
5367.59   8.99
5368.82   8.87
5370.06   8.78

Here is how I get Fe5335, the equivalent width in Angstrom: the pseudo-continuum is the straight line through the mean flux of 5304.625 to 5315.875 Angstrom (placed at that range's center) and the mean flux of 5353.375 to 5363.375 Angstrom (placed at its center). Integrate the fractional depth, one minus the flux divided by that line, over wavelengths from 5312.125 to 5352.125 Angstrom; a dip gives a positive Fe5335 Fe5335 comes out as 3.11 Angstrom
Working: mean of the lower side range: 9.6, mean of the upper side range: 9.48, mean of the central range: 8.81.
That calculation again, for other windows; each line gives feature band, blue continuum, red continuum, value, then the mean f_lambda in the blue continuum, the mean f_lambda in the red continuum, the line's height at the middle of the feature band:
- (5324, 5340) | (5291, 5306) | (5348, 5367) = 1.0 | 8.93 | 9.34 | 9.16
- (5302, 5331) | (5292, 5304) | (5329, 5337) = -1.1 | 8.86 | 8.76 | 8.81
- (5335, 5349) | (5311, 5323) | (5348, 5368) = 1.0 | 9.23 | 9.32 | 9.28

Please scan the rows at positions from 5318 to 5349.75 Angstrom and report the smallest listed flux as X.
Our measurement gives 8.14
